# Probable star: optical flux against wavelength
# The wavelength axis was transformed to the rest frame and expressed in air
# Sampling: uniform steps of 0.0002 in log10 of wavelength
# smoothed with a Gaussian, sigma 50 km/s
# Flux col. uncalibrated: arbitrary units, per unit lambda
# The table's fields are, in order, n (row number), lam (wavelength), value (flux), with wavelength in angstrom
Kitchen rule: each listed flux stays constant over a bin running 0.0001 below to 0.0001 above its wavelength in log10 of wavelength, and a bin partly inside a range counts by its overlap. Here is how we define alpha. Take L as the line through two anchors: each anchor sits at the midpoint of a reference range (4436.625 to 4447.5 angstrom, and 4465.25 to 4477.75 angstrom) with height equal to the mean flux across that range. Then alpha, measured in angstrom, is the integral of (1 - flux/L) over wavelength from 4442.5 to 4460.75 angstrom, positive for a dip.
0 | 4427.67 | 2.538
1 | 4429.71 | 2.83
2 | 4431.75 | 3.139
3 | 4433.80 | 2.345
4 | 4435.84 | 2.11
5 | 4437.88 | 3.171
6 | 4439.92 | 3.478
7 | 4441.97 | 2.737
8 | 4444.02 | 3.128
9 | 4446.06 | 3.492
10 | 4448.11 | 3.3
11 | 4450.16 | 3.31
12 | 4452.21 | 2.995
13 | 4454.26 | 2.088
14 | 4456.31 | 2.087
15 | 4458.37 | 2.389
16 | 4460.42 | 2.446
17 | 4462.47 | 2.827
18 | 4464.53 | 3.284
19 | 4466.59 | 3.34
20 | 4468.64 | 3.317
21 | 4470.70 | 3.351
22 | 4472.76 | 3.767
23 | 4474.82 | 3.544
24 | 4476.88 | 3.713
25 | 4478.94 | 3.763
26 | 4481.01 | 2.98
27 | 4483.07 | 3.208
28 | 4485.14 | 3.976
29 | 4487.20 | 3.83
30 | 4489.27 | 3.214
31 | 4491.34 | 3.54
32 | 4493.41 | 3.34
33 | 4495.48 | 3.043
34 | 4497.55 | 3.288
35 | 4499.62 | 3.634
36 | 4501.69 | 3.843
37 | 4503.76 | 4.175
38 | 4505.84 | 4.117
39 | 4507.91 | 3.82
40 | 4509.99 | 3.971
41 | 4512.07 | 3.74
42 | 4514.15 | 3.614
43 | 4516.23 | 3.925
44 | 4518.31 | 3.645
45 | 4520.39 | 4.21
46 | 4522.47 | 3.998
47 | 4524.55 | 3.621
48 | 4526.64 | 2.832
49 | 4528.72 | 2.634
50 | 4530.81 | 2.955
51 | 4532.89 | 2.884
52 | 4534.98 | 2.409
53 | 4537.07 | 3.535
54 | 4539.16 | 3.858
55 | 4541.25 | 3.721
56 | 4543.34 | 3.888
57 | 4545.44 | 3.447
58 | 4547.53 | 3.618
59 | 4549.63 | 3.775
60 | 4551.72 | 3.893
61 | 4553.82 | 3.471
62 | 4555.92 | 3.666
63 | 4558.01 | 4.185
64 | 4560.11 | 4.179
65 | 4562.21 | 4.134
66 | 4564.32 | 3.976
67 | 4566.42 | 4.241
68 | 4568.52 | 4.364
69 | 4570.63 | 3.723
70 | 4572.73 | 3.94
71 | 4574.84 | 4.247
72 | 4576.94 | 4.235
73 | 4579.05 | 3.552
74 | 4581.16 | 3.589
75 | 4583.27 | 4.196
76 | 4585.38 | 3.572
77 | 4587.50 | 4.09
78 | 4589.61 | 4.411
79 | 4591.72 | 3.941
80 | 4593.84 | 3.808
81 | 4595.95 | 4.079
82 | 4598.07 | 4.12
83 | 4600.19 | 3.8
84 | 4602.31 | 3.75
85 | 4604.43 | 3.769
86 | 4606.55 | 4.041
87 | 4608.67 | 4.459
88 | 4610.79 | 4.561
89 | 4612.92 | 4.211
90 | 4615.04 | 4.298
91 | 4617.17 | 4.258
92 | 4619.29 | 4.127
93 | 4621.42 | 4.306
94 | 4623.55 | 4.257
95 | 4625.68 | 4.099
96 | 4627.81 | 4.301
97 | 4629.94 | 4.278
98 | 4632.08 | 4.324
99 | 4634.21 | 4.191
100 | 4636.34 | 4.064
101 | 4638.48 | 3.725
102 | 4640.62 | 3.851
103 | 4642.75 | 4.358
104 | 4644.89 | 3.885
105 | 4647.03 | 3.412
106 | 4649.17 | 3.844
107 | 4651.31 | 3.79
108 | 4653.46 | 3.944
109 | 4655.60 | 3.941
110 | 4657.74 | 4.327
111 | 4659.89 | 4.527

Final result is 2.6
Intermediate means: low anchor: 3.18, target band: 2.82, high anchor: 3.5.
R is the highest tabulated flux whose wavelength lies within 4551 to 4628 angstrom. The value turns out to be 4.561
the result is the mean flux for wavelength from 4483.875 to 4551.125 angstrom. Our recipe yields 3.57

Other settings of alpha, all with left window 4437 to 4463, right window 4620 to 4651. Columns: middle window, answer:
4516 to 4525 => -1.5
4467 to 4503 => -4.6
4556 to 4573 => -2.2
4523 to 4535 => 1.4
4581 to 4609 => -1.3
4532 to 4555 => -0.2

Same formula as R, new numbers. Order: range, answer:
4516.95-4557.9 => 4.21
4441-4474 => 3.767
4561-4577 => 4.364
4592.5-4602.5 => 4.12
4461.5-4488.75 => 3.976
